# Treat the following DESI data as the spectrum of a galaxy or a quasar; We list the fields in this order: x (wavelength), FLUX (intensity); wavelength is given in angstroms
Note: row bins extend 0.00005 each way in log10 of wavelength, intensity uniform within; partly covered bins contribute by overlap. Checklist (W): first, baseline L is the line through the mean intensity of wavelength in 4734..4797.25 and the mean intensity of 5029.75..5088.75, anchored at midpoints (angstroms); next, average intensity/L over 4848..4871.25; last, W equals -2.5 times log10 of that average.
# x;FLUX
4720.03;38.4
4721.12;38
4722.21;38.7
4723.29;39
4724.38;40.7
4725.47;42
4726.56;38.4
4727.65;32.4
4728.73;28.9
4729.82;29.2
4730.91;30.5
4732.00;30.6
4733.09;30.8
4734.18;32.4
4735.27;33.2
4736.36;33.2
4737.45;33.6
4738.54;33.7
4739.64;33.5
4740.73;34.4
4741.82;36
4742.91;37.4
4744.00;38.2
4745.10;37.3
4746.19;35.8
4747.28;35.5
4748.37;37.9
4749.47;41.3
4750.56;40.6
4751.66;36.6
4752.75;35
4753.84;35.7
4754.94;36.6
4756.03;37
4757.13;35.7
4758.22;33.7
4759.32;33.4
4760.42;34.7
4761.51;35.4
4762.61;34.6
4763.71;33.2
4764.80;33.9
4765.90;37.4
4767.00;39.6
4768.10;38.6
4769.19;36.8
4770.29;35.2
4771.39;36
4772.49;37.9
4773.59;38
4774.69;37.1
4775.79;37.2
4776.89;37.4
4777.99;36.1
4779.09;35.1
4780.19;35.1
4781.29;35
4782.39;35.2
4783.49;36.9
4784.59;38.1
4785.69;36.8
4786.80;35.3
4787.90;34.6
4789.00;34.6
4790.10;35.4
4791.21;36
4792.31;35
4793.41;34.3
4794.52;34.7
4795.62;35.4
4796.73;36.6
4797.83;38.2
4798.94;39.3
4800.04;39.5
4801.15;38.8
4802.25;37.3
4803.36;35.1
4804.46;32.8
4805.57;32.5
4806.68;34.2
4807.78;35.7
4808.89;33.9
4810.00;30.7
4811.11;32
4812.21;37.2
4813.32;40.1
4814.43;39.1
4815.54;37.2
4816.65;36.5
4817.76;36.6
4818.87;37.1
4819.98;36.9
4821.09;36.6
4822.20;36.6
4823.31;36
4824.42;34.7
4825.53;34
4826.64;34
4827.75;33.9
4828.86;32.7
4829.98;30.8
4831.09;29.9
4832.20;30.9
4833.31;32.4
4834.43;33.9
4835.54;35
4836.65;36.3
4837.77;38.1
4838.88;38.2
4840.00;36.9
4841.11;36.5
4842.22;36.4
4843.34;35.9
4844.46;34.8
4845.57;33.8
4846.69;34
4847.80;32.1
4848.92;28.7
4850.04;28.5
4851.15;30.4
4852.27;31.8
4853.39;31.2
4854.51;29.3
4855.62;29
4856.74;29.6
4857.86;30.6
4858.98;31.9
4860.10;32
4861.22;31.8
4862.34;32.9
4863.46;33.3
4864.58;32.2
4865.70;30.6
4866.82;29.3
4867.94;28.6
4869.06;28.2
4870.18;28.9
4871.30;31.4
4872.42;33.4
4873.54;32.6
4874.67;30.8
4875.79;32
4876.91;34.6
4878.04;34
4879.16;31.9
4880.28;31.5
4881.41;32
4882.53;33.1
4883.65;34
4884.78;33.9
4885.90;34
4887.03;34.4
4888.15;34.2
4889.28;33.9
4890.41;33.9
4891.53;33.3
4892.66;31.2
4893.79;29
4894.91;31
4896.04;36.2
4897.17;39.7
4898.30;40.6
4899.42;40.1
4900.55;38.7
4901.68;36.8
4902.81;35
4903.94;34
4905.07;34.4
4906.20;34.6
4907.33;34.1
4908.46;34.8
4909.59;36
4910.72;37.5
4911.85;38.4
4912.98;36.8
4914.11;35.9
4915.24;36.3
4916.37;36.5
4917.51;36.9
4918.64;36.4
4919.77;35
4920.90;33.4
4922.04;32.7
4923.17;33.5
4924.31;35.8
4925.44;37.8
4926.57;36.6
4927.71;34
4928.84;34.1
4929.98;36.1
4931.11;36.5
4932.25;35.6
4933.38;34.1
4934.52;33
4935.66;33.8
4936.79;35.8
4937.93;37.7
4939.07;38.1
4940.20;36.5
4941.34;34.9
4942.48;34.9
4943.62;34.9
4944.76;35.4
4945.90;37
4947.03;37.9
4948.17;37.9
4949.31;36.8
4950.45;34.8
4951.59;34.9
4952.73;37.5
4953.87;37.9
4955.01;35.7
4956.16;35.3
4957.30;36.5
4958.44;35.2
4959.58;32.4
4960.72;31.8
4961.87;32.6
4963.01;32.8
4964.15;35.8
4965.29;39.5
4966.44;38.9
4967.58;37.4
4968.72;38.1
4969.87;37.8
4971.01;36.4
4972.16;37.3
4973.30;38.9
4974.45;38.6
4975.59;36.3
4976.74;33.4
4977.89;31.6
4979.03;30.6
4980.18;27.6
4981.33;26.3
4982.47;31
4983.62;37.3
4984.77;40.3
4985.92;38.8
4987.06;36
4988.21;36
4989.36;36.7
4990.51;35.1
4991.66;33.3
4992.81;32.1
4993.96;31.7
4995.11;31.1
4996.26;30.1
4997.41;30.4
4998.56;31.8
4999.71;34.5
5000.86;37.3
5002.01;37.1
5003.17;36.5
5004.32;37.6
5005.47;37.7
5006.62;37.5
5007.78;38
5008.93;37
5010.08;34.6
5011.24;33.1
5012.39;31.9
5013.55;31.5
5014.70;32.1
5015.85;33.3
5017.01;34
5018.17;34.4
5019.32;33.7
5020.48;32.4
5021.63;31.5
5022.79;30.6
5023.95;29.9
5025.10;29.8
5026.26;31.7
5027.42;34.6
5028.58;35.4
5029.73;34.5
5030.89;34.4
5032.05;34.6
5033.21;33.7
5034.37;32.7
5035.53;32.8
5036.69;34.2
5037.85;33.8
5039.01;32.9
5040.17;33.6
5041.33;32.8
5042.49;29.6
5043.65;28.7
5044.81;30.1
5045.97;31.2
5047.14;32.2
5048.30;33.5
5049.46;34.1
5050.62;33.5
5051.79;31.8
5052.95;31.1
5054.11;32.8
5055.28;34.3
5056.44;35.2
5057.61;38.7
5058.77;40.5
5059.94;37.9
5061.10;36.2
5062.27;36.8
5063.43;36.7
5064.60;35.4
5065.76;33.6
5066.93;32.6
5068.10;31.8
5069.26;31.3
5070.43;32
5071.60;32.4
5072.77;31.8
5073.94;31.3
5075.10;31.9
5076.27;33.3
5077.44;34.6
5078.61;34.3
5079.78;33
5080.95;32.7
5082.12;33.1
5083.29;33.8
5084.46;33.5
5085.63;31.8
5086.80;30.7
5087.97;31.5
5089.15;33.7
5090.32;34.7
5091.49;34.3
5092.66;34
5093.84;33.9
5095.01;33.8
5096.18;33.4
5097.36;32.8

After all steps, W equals 0.152 mag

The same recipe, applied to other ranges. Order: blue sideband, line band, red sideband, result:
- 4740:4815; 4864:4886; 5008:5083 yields 0.11 mag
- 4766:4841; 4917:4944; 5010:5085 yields -0.03 mag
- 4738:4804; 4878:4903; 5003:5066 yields 0.02 mag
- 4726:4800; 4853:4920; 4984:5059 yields 0.04 mag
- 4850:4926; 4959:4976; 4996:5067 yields -0.08 mag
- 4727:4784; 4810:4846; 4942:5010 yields 0.00 mag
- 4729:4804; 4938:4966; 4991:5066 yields -0.04 mag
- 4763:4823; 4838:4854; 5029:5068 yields 0.07 mag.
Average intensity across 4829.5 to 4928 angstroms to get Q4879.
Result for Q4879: 33.7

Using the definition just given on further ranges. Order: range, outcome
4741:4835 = 35.8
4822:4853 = 33.8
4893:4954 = 35.8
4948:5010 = 35.2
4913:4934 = 35.4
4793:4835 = 35.2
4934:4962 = 35.6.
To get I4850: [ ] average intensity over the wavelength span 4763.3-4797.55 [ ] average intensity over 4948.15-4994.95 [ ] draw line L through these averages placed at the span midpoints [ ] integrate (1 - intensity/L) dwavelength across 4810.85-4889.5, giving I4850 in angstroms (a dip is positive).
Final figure 5.3 angstroms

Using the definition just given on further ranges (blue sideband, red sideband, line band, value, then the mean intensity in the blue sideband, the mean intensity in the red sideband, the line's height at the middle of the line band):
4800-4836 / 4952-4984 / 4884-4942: -0.6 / 34.9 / 35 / 35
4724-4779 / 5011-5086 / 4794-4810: -0.3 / 35.6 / 33.2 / 35.2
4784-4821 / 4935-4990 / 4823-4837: 1.0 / 36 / 35.6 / 35.9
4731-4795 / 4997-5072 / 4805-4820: -0.1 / 35.7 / 33.8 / 35.3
